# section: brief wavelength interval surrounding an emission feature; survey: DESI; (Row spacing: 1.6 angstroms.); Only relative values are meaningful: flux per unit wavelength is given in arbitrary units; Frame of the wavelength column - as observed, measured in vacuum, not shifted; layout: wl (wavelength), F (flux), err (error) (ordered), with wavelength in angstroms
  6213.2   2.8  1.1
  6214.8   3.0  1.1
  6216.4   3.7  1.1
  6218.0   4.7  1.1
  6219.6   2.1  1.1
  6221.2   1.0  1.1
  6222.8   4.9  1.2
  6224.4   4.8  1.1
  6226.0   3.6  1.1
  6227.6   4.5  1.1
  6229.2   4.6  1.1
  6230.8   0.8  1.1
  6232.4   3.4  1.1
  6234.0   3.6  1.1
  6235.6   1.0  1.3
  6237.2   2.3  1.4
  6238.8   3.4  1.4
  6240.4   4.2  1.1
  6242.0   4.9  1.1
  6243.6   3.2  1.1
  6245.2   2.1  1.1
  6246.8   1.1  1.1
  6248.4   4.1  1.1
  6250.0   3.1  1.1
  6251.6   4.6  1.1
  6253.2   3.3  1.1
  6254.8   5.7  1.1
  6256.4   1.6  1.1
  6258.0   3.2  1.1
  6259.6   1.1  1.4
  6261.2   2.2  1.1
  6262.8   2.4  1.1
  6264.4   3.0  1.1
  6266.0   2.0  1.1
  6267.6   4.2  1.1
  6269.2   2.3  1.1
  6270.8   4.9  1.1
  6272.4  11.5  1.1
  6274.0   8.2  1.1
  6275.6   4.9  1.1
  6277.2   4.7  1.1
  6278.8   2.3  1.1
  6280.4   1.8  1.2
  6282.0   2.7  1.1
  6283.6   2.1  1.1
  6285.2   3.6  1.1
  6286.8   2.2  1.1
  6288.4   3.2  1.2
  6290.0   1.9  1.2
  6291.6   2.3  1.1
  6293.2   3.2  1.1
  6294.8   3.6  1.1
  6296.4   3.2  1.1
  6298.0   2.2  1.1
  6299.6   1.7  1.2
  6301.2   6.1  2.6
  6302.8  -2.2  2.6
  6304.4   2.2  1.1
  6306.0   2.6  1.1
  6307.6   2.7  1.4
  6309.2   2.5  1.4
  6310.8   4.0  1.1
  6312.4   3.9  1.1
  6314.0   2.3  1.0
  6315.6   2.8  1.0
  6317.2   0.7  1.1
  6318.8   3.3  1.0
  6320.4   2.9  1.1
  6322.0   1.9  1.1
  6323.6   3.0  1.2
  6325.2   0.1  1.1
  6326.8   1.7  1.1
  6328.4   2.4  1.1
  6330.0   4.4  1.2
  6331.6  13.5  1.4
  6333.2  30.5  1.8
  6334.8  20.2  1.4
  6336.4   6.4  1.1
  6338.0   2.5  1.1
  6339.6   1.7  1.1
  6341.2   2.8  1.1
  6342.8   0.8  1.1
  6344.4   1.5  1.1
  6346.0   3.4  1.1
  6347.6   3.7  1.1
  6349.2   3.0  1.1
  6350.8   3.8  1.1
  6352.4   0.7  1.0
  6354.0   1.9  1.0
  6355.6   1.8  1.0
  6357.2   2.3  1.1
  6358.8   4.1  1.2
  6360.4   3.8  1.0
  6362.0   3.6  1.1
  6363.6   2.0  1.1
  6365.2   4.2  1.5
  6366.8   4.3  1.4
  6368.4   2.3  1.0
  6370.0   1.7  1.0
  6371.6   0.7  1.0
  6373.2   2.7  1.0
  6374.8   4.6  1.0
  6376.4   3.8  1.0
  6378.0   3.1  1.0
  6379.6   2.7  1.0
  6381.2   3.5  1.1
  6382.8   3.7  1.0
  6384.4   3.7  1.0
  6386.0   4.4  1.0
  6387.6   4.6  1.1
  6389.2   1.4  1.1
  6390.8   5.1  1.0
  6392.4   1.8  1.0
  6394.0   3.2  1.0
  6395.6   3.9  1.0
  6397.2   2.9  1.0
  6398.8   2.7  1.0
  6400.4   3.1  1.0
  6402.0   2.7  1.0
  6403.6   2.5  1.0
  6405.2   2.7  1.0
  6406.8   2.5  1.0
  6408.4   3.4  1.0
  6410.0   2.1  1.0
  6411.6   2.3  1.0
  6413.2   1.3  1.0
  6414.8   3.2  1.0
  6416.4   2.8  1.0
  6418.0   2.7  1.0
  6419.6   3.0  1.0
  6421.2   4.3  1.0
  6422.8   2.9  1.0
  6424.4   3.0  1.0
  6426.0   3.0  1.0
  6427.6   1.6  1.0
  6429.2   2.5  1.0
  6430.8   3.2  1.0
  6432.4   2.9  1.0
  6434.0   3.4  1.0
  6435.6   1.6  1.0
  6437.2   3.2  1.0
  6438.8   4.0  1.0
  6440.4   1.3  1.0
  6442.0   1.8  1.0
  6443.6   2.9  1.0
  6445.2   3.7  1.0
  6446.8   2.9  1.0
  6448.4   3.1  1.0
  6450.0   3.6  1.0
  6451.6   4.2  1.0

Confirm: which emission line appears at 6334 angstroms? [O III] 5007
